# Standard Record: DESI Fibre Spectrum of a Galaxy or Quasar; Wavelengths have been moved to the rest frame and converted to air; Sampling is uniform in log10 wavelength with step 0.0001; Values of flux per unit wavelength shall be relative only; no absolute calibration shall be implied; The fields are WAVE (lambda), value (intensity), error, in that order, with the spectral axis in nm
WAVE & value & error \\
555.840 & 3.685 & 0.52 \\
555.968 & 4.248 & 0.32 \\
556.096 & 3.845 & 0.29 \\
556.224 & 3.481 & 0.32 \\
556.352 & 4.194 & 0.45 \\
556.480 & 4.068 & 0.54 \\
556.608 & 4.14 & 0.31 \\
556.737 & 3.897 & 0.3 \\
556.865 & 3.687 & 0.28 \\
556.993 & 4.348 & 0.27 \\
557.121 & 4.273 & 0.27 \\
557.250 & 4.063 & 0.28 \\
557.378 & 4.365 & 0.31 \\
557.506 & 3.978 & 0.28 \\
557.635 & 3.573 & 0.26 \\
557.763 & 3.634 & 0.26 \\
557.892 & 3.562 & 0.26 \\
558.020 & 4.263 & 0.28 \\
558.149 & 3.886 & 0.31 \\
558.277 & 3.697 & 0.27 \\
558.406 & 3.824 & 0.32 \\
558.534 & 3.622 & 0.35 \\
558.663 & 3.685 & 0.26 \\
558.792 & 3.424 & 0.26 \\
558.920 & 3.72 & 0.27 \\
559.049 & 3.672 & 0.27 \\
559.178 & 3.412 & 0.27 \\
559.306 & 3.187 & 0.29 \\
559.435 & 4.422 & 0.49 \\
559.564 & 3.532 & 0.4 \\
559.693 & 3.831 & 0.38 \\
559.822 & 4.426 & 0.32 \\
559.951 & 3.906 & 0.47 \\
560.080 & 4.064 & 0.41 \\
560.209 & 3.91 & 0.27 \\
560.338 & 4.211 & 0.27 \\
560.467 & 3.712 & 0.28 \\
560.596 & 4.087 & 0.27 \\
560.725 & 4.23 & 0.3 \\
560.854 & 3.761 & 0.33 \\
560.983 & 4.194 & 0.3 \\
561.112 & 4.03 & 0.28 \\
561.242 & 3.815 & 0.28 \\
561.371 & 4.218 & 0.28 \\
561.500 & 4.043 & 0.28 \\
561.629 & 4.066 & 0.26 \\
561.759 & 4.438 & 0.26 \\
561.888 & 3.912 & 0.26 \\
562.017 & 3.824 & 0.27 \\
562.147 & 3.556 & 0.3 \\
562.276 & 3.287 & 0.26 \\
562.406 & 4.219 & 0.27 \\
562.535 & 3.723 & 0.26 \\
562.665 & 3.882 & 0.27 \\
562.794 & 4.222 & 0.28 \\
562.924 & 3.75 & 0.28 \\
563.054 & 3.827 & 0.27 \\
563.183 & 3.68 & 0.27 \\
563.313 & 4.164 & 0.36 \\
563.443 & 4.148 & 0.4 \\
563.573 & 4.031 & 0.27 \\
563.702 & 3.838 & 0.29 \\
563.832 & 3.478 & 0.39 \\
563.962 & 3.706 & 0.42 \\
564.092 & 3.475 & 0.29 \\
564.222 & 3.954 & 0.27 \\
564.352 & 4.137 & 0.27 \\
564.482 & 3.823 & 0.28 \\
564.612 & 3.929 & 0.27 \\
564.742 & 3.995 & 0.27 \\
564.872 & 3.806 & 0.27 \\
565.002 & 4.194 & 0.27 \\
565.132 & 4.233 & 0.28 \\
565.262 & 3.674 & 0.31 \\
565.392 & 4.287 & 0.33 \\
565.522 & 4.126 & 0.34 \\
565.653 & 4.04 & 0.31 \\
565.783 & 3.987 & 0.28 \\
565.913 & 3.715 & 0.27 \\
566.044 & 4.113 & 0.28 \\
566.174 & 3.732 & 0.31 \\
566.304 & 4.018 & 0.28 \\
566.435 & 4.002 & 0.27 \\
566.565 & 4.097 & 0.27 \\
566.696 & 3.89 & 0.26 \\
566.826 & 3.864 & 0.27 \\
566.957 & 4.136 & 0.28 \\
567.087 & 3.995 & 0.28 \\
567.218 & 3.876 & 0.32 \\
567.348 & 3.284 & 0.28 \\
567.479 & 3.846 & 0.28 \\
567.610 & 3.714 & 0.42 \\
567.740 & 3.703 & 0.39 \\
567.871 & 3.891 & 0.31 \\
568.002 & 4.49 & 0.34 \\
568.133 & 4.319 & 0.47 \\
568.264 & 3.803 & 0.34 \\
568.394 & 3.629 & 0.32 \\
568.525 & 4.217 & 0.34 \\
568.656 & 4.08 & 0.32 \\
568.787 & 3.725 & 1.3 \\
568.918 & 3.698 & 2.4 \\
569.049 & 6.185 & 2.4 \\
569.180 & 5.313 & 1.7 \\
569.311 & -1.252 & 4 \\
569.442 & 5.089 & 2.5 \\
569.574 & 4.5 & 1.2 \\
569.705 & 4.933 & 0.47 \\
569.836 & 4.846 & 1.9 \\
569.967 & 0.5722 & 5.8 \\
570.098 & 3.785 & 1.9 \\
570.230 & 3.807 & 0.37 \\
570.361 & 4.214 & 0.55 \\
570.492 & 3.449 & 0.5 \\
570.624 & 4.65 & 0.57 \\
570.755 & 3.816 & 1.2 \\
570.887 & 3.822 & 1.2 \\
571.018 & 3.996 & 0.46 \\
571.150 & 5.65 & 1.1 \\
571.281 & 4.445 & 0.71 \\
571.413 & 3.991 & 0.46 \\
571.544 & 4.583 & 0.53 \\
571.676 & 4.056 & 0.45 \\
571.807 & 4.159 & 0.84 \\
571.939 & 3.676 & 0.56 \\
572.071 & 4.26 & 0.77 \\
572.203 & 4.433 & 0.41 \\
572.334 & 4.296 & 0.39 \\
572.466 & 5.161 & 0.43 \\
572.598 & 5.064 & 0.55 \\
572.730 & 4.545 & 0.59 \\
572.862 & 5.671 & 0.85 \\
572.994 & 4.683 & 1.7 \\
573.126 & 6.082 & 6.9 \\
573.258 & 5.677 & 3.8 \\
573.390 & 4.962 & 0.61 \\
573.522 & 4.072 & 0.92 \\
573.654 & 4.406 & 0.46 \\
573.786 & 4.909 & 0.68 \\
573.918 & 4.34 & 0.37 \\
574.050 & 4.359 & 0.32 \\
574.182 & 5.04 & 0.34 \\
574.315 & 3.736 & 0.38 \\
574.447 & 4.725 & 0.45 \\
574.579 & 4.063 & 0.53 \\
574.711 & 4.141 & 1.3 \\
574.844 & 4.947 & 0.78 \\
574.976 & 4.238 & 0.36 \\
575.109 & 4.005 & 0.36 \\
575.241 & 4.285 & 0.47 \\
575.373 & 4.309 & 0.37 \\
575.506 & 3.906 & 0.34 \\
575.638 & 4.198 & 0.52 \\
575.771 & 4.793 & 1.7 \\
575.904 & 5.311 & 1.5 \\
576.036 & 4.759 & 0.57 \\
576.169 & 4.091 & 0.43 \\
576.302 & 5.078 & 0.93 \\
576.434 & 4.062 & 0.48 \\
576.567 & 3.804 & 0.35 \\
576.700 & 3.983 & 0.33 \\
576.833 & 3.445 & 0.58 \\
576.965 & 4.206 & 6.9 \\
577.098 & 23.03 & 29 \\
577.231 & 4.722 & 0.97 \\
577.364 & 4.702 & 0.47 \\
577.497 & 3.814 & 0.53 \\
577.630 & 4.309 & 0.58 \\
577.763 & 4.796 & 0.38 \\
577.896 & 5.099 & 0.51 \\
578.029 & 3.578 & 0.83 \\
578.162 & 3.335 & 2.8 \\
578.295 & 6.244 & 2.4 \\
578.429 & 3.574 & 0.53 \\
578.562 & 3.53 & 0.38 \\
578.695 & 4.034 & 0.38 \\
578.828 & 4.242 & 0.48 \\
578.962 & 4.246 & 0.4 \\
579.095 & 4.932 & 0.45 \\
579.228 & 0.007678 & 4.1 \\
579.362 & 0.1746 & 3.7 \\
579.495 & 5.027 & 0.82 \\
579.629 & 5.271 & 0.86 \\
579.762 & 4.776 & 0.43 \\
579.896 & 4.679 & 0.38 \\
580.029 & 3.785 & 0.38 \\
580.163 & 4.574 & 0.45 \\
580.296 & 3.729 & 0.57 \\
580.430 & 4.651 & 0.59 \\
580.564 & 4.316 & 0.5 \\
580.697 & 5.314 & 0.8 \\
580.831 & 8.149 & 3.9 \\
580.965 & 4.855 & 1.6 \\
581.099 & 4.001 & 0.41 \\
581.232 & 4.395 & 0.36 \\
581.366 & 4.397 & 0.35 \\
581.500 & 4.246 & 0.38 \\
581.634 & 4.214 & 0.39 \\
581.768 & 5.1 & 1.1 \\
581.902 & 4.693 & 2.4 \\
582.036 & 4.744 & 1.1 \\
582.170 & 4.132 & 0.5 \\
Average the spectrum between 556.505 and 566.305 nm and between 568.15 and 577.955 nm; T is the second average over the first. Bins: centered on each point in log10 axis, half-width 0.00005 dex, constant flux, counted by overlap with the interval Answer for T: 1.17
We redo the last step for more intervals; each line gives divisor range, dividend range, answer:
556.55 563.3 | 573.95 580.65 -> 1.17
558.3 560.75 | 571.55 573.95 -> 1.23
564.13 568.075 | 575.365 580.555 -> 1.17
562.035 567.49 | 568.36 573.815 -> 1.10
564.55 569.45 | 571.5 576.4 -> 1.16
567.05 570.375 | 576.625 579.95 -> 1.24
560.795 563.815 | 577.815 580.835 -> 1.06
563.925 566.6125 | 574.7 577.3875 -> 1.33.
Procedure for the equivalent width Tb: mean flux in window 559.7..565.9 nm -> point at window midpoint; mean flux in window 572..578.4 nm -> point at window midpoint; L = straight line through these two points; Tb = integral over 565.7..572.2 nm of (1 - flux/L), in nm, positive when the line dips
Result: 0.66 nm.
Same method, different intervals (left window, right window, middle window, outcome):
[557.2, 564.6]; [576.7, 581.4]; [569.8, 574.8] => 0.09 nm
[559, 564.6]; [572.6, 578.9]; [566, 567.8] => 0.16 nm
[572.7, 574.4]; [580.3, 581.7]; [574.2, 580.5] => 0.30 nm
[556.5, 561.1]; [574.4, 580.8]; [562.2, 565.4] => 0.15 nm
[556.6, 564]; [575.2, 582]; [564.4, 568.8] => 0.23 nm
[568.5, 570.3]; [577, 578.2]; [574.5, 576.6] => 0.50 nm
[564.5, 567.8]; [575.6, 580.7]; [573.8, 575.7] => 0.06 nm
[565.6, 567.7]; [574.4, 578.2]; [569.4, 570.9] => 0.12 nm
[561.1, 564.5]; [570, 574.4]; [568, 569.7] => 0.10 nm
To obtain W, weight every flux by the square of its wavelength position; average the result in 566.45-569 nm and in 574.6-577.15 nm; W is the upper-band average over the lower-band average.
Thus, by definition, 1.36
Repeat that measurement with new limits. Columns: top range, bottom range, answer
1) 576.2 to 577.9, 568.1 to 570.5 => 1.54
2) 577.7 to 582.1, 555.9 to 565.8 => 1.18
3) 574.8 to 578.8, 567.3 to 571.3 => 1.29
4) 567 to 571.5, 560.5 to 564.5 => 1.03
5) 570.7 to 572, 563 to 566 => 1.10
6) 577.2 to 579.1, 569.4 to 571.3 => 1.09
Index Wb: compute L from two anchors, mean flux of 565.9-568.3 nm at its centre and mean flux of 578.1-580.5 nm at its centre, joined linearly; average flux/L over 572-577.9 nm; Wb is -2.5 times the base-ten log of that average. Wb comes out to -0.25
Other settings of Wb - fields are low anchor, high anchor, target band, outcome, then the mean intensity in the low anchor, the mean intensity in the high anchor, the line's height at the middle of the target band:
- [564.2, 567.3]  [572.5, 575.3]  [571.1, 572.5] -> 0.02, 3.98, 4.67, 4.49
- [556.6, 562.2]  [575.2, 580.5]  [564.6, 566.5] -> 0.04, 3.91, 4.63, 4.15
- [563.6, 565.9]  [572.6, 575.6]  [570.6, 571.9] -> 0.02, 3.92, 4.6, 4.39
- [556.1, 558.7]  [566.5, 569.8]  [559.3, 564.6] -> 0.00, 3.91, 3.97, 3.94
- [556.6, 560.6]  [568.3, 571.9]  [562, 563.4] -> 0.02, 3.87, 4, 3.91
